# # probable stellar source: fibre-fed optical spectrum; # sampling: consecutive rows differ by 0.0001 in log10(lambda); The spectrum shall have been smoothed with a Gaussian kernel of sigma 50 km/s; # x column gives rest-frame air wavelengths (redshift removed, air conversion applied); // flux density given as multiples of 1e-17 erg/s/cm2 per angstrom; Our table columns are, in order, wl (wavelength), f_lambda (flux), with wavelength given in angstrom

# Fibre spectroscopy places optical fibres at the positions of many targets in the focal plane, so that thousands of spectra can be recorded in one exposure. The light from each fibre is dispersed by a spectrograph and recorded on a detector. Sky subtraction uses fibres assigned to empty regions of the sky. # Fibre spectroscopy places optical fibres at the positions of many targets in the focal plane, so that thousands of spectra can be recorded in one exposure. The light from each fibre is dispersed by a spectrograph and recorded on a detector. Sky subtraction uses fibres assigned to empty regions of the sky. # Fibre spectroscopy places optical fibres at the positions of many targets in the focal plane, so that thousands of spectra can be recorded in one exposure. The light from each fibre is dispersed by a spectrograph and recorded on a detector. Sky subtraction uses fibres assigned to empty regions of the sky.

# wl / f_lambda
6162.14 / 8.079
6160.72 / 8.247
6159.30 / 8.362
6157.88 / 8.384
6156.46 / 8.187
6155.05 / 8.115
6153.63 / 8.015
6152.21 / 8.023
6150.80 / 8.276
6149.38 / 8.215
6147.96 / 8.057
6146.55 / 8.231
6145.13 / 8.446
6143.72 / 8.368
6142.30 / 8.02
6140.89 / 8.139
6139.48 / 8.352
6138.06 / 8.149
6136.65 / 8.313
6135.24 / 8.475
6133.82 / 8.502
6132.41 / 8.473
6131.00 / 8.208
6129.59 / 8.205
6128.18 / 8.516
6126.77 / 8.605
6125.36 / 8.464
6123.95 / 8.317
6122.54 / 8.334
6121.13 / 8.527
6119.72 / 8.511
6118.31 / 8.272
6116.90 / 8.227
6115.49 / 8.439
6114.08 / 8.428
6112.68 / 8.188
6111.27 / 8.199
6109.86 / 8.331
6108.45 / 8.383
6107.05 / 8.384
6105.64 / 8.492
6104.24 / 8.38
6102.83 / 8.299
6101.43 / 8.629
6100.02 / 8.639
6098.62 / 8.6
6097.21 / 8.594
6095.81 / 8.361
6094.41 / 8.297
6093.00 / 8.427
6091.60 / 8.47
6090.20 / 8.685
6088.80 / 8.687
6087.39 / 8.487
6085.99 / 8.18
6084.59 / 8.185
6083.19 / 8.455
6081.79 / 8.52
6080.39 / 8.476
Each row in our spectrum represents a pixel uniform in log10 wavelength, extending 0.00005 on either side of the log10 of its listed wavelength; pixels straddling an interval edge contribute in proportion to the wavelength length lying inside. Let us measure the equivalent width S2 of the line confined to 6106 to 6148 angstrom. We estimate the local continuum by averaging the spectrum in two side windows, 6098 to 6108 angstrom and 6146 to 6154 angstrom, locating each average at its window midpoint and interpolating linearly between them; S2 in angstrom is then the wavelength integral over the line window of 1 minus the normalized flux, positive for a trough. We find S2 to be -0.15 angstrom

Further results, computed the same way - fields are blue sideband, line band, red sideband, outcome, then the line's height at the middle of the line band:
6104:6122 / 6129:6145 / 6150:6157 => -0.14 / 8.22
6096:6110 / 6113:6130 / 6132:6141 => 0.01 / 8.41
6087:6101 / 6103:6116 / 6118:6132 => 0.17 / 8.46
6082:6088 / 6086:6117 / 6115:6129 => -0.21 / 8.38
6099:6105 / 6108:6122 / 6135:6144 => 0.10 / 8.41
